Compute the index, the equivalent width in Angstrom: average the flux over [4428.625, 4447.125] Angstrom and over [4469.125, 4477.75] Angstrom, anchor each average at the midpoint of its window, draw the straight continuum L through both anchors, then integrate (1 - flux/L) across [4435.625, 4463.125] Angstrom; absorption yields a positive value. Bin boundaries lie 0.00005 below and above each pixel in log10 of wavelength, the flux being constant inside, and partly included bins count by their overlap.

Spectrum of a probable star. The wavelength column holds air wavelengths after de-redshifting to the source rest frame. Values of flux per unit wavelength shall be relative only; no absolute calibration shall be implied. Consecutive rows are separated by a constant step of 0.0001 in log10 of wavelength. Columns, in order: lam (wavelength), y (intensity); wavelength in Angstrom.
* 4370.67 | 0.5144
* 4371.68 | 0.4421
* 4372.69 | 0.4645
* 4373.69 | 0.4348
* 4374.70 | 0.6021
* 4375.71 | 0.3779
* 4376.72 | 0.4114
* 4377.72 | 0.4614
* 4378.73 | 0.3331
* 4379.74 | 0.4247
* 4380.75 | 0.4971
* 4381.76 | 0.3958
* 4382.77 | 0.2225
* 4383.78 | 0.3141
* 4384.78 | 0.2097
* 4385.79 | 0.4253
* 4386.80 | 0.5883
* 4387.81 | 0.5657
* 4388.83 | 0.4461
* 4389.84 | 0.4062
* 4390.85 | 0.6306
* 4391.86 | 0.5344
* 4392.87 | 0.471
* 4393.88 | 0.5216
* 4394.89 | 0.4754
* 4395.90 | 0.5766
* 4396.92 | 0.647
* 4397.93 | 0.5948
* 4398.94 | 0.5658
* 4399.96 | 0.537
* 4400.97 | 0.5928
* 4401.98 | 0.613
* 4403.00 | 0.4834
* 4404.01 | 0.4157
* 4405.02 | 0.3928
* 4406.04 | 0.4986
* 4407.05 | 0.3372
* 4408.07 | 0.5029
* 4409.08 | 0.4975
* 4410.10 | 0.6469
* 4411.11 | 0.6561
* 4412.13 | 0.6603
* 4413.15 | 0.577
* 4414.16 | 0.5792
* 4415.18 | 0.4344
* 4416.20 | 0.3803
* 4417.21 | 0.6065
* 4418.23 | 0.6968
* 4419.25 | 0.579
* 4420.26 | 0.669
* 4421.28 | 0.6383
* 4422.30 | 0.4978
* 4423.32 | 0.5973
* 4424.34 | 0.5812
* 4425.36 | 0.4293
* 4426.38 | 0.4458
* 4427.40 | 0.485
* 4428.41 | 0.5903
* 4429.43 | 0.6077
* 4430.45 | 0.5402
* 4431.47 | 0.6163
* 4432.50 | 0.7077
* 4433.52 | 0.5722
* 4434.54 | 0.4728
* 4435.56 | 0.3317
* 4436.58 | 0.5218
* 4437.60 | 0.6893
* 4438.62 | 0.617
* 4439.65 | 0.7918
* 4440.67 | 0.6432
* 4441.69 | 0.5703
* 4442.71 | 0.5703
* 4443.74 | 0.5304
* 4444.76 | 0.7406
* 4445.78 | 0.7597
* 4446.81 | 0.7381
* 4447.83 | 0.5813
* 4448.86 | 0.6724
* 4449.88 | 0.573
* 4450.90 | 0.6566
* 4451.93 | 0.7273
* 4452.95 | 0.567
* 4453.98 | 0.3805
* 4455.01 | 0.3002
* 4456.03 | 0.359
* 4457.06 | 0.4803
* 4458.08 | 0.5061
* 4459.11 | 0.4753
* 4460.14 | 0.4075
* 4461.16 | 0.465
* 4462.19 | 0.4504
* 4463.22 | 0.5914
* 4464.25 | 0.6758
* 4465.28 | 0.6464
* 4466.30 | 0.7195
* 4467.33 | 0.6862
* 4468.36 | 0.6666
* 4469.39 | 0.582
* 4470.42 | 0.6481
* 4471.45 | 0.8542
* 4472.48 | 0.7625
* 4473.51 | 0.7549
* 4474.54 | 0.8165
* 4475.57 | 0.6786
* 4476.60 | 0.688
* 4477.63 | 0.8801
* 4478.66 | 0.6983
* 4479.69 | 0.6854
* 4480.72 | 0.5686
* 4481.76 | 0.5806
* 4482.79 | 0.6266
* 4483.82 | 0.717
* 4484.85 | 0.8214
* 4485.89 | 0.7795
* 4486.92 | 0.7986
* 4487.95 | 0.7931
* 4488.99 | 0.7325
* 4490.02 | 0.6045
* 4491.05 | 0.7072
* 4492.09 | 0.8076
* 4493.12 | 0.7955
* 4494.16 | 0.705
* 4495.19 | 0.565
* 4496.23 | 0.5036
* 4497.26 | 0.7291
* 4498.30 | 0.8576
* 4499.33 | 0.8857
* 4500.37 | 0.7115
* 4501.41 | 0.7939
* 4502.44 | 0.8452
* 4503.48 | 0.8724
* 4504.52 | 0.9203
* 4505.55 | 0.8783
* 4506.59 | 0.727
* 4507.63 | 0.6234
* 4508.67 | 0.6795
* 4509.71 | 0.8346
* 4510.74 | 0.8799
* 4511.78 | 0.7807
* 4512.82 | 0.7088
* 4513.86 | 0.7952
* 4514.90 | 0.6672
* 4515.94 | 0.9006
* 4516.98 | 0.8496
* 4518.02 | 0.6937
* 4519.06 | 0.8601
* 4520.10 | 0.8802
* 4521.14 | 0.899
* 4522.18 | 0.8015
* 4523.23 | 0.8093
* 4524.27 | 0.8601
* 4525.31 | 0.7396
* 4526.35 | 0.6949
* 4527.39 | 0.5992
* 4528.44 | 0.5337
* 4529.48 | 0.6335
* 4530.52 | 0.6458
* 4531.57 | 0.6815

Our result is 3.5 Angstrom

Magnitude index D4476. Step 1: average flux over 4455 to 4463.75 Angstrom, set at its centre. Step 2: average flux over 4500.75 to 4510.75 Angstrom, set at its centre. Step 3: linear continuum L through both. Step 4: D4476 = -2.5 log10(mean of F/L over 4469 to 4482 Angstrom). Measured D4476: -0.231 mag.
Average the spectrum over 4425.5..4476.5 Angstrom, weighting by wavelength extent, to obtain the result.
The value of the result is 0.596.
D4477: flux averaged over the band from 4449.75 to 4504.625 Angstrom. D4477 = 0.668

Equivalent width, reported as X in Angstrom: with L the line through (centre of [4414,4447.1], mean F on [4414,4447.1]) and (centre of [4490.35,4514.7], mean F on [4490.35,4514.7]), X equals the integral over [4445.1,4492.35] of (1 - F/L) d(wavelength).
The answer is 2.4 Angstrom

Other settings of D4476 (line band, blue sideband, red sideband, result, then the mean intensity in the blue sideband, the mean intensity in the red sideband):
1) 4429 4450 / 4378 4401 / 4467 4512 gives -0.01 mag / 0.475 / 0.739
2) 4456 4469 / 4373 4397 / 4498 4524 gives 0.21 mag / 0.454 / 0.806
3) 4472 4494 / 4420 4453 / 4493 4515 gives -0.03 mag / 0.598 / 0.763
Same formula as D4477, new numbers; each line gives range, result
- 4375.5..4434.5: 0.514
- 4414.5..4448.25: 0.583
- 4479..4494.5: 0.715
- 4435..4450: 0.623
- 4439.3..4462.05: 0.565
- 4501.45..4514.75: 0.792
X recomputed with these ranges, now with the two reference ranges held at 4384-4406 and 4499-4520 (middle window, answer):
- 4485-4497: 0.6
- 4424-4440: 1.1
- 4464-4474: -0.1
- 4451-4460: 2.4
